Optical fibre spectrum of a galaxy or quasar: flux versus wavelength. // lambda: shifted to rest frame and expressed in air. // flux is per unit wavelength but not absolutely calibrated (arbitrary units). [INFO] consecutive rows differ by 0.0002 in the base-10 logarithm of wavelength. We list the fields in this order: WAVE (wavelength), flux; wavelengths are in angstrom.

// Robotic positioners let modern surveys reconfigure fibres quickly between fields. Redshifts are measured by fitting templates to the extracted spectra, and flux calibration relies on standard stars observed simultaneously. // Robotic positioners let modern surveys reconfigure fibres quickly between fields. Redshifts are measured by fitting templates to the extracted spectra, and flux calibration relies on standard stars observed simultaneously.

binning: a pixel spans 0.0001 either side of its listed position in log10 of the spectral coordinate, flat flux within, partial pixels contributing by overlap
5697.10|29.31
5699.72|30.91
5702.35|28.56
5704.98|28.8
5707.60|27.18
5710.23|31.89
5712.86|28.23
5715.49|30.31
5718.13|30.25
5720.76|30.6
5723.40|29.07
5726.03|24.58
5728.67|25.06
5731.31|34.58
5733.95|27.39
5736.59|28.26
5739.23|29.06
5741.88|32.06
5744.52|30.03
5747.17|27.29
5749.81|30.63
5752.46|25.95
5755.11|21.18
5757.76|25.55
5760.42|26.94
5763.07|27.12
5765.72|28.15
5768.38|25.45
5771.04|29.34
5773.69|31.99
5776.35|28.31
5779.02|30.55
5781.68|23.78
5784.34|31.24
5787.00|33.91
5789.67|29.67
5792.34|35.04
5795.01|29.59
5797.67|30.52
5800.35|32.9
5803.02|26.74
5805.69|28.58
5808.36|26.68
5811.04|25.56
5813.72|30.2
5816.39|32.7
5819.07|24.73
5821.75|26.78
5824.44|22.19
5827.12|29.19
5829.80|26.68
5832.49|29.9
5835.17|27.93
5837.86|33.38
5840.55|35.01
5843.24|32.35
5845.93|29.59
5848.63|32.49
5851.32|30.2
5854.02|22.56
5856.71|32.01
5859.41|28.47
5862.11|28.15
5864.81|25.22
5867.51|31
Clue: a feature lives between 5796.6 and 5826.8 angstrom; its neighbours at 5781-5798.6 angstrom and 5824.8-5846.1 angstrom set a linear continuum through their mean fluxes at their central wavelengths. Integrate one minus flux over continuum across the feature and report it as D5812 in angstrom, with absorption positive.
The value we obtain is 2.5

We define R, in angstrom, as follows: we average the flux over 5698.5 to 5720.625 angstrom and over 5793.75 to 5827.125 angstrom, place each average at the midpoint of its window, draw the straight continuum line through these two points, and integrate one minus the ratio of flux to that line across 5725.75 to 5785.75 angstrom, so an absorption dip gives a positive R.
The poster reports 1.7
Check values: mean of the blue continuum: 29.6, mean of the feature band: 28.1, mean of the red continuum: 28.1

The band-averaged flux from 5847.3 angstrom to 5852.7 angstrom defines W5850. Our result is 31.3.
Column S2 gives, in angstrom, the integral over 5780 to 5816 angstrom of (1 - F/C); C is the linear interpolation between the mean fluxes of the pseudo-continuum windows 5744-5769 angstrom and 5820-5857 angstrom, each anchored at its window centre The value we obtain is -2.17 angstrom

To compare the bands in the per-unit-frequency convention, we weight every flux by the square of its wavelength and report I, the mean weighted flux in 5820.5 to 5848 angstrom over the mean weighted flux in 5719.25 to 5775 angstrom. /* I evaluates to 1.08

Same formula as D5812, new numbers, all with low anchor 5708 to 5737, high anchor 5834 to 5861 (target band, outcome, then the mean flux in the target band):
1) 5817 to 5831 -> 1.80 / 26.3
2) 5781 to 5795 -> -0.56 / 30.9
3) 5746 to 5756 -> 0.99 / 26.5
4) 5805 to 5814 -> 0.77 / 27.4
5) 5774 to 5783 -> 0.49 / 28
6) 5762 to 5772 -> 0.70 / 27.5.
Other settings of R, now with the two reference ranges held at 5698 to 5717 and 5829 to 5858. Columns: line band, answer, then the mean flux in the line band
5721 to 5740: 0.7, 28.4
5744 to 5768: 2.3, 26.8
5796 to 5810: 0.5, 29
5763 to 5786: 1.0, 28.6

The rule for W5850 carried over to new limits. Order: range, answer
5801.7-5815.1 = 27.6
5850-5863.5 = 28.3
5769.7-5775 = 30.7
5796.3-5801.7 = 31.7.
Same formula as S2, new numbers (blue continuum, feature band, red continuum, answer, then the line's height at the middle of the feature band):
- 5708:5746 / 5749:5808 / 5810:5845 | 0.86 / 29.2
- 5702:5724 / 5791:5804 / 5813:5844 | -0.80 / 29.3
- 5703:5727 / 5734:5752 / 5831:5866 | -0.02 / 29.2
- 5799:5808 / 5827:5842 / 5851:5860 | -1.04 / 28.5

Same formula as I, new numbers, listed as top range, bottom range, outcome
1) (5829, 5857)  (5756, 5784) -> 1.12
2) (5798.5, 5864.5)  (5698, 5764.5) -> 1.05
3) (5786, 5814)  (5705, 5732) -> 1.06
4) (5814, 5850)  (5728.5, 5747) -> 1.03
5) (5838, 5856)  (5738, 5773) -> 1.14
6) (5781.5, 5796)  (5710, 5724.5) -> 1.07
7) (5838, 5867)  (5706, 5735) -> 1.07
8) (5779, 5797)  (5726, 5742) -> 1.08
